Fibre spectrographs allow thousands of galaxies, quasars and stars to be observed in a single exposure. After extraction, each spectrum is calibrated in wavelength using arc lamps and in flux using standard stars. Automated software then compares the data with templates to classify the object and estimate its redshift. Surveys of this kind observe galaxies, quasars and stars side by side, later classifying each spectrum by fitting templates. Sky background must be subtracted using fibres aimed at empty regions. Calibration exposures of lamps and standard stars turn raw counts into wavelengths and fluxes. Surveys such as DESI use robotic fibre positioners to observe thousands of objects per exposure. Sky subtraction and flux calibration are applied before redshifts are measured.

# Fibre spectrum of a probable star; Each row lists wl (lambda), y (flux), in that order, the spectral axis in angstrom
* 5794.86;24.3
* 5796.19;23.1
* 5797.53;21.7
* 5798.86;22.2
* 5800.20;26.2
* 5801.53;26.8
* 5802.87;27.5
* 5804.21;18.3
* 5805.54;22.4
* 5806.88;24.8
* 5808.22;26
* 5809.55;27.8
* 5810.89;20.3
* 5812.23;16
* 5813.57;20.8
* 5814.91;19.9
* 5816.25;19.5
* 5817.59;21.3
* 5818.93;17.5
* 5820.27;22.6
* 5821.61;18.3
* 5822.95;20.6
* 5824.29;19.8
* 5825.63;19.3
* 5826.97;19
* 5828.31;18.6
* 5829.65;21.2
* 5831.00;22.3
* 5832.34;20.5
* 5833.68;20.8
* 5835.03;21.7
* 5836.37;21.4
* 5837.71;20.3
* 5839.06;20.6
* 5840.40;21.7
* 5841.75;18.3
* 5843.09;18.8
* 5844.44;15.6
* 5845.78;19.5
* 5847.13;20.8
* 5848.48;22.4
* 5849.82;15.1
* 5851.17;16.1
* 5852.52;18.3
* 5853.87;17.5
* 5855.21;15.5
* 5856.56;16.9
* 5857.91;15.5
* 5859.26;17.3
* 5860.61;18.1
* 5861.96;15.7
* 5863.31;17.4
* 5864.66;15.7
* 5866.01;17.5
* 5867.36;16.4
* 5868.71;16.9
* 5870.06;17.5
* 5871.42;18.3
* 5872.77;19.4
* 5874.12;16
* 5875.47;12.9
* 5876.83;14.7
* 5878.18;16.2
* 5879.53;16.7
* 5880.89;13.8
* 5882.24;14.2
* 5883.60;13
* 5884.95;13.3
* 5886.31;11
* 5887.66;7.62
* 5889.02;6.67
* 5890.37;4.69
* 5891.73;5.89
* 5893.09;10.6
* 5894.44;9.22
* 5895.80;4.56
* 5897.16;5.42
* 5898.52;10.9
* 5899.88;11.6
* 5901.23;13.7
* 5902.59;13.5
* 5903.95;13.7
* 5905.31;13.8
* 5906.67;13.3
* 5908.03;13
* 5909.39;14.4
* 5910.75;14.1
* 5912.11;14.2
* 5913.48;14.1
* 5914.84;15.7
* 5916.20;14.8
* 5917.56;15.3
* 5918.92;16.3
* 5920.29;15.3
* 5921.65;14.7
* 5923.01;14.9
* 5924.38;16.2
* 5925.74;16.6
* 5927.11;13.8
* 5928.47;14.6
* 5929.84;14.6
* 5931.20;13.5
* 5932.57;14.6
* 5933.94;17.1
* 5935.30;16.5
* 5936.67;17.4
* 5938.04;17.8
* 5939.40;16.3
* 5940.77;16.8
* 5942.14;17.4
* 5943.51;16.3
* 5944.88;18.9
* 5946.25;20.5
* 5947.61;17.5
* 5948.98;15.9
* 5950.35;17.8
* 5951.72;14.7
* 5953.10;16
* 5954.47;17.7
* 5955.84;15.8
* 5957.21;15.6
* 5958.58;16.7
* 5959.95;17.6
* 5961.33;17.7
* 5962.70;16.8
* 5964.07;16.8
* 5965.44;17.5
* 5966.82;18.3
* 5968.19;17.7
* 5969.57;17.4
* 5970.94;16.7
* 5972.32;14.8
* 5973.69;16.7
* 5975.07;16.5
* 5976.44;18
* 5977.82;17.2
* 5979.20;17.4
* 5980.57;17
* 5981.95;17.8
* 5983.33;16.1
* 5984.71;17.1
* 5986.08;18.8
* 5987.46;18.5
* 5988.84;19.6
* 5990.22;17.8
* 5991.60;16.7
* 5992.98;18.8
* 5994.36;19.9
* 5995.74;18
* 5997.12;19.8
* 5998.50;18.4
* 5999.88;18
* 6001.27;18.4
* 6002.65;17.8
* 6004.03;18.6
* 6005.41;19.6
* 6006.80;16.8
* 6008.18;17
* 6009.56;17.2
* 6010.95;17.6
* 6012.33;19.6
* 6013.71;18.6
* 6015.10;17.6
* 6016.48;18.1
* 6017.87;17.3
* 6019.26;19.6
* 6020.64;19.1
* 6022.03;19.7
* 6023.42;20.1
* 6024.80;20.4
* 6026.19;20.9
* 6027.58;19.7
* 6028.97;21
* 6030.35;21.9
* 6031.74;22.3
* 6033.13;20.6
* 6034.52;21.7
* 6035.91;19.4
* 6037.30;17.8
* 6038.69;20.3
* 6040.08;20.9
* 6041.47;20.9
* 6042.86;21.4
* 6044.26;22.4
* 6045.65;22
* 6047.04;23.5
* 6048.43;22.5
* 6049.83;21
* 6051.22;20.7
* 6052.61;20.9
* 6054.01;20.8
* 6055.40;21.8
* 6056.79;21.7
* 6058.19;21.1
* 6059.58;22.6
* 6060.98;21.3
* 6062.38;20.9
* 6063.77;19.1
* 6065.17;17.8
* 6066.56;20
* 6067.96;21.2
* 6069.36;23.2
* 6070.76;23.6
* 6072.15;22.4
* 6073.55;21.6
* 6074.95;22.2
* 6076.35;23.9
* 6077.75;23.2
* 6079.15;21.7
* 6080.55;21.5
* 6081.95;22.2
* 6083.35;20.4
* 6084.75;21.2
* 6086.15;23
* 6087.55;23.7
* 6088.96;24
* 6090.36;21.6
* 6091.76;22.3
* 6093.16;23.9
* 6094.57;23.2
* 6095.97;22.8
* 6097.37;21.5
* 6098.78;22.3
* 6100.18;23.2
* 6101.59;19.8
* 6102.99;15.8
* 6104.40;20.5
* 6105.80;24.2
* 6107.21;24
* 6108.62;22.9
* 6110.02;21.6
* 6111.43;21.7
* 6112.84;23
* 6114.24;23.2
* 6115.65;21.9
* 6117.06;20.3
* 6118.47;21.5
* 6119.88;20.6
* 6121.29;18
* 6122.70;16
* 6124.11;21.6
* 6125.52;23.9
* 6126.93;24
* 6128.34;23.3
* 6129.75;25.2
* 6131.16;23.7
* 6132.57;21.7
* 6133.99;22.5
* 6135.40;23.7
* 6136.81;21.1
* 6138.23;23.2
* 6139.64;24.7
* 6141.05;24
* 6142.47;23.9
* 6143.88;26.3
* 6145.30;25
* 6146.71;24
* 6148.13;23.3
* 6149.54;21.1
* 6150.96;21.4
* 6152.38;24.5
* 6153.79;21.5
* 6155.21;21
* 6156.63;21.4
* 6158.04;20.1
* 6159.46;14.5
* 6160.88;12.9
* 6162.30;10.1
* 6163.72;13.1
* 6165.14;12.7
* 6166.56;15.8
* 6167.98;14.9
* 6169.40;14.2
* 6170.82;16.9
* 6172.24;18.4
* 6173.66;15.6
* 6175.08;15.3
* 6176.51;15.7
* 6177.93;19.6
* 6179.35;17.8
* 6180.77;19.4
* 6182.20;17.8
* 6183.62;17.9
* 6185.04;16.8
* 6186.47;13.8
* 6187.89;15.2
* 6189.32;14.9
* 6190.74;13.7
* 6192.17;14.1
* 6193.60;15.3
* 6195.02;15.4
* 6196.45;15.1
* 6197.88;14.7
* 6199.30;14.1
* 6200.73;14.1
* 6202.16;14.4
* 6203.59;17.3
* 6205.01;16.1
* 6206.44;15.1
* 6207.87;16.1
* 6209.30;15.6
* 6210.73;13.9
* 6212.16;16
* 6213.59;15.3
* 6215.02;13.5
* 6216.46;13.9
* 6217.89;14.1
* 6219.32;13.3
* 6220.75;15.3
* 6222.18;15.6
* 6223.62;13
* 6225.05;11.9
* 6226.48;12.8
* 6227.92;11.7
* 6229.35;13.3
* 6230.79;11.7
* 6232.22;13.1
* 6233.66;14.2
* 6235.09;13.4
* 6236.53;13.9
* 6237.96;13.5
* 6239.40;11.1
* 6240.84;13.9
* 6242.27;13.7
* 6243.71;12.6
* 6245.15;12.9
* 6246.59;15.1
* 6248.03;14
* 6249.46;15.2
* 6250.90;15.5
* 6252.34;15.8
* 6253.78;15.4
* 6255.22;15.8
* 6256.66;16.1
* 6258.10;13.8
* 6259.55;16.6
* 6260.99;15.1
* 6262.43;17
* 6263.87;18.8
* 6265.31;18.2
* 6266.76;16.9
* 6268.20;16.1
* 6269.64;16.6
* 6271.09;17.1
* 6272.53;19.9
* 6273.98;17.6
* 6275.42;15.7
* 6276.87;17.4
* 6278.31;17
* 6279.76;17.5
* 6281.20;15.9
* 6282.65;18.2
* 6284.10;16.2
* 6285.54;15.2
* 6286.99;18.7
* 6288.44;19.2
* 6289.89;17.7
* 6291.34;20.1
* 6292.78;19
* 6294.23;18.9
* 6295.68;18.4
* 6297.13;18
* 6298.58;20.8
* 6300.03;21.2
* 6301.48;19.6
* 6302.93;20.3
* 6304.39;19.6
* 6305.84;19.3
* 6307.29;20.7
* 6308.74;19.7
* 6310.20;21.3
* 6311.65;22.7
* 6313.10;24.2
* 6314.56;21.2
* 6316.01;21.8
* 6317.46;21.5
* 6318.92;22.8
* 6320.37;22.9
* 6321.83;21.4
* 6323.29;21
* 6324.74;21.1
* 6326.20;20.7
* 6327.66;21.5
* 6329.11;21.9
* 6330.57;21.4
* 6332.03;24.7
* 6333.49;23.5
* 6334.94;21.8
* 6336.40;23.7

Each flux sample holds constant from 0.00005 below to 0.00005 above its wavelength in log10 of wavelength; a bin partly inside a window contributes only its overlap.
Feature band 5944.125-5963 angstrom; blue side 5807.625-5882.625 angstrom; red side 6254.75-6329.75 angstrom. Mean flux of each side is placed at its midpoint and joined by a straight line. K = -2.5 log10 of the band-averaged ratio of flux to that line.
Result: 0.10 mag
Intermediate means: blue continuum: 18.6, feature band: 17.1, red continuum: 19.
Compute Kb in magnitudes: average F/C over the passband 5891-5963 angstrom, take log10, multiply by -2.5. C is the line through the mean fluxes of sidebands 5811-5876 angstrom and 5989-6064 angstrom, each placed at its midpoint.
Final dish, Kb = 0.29 mag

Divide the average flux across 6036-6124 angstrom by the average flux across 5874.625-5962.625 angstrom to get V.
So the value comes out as 1.5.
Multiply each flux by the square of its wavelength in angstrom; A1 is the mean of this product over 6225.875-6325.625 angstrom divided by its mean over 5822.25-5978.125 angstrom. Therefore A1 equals 1.2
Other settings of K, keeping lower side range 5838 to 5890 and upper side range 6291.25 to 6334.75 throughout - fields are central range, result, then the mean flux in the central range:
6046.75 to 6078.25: -0.17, 21.6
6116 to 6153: -0.18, 22.6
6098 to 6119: -0.15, 21.7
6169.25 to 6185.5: 0.14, 17.2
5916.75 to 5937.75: 0.10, 15.5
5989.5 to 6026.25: -0.04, 18.5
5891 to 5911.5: 0.43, 11.2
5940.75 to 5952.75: -0.01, 17.3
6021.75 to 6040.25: -0.14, 20.5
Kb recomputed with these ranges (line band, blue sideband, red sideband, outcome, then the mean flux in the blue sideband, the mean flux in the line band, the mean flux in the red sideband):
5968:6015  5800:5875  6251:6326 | 0.09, 19.6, 17.8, 18.7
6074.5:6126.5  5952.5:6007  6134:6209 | -0.22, 17.6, 21.9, 17.9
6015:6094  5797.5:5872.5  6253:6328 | -0.10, 19.8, 21.2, 18.8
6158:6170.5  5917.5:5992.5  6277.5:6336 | 0.32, 16.7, 14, 20.2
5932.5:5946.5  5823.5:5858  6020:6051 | 0.16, 19.2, 17.2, 20.9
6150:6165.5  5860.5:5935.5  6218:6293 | -0.18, 13.8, 17.7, 15.5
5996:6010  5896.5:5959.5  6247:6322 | -0.15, 15.2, 18.2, 18.3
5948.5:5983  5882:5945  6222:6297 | -0.22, 13.4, 16.9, 15.7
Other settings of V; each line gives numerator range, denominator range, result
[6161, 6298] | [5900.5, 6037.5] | 0.90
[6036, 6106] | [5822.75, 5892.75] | 1.29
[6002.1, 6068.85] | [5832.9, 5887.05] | 1.17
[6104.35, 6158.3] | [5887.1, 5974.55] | 1.53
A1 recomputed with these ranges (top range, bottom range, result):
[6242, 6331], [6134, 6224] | 1.10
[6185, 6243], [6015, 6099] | 0.70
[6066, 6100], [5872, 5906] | 2.03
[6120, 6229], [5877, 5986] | 1.28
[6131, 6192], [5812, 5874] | 1.12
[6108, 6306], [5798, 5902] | 1.13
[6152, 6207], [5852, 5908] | 1.31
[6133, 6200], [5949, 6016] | 1.11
